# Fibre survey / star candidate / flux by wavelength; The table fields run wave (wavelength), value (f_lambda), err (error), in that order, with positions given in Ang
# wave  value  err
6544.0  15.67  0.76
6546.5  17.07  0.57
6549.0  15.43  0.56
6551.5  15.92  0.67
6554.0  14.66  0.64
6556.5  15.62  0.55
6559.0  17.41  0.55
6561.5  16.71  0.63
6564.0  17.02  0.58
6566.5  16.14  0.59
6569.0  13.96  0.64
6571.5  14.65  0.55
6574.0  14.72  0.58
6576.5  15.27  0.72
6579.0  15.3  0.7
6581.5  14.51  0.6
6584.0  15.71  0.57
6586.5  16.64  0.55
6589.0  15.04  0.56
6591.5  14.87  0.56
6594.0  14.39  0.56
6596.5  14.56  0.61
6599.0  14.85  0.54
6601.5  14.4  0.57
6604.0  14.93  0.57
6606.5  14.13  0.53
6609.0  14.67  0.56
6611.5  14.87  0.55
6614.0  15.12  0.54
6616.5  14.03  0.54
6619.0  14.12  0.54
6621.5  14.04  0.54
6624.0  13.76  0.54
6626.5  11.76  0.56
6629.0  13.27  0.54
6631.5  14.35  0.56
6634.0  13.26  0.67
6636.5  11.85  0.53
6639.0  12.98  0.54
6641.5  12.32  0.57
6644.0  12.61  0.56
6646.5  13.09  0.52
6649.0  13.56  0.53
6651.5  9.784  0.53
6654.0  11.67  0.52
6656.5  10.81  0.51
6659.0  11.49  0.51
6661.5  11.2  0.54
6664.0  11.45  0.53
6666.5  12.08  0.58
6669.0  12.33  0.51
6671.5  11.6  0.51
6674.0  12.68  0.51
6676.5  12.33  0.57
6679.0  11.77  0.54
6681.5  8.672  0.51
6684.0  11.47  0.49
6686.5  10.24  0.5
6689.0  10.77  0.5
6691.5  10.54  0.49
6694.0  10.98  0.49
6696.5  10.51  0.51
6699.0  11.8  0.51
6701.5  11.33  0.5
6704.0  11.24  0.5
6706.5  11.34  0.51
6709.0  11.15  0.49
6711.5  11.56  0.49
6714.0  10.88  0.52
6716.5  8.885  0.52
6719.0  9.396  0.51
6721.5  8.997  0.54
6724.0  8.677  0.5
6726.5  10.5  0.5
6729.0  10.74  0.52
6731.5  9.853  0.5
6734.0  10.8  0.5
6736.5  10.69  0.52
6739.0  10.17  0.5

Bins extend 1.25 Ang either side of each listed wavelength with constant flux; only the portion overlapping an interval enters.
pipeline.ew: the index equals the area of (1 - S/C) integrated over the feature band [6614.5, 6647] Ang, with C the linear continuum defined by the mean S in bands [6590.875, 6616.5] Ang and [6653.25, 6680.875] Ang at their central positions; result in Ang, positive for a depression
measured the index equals 0.37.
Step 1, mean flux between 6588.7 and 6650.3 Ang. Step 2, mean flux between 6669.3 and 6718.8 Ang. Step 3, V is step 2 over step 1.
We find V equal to 0.80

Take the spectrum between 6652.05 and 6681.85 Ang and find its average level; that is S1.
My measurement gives 11.6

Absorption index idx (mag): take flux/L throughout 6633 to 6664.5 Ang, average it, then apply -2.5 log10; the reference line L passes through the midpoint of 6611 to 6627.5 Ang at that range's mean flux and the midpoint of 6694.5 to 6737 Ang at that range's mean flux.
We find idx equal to 0.08 mag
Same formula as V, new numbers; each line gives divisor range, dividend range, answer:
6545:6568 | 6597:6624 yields 0.89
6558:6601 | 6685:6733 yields 0.68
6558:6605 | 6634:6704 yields 0.76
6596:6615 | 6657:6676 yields 0.80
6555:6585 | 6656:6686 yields 0.74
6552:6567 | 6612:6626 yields 0.87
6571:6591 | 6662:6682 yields 0.77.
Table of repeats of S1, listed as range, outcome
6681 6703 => 10.8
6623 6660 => 12.4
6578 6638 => 14.3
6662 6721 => 11.1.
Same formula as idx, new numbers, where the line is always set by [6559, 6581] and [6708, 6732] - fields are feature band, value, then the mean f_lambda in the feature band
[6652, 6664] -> 0.102 mag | 11.2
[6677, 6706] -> 0.019 mag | 10.9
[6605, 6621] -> -0.038 mag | 14.5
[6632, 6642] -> 0.029 mag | 12.8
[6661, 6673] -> 0.019 mag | 11.8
